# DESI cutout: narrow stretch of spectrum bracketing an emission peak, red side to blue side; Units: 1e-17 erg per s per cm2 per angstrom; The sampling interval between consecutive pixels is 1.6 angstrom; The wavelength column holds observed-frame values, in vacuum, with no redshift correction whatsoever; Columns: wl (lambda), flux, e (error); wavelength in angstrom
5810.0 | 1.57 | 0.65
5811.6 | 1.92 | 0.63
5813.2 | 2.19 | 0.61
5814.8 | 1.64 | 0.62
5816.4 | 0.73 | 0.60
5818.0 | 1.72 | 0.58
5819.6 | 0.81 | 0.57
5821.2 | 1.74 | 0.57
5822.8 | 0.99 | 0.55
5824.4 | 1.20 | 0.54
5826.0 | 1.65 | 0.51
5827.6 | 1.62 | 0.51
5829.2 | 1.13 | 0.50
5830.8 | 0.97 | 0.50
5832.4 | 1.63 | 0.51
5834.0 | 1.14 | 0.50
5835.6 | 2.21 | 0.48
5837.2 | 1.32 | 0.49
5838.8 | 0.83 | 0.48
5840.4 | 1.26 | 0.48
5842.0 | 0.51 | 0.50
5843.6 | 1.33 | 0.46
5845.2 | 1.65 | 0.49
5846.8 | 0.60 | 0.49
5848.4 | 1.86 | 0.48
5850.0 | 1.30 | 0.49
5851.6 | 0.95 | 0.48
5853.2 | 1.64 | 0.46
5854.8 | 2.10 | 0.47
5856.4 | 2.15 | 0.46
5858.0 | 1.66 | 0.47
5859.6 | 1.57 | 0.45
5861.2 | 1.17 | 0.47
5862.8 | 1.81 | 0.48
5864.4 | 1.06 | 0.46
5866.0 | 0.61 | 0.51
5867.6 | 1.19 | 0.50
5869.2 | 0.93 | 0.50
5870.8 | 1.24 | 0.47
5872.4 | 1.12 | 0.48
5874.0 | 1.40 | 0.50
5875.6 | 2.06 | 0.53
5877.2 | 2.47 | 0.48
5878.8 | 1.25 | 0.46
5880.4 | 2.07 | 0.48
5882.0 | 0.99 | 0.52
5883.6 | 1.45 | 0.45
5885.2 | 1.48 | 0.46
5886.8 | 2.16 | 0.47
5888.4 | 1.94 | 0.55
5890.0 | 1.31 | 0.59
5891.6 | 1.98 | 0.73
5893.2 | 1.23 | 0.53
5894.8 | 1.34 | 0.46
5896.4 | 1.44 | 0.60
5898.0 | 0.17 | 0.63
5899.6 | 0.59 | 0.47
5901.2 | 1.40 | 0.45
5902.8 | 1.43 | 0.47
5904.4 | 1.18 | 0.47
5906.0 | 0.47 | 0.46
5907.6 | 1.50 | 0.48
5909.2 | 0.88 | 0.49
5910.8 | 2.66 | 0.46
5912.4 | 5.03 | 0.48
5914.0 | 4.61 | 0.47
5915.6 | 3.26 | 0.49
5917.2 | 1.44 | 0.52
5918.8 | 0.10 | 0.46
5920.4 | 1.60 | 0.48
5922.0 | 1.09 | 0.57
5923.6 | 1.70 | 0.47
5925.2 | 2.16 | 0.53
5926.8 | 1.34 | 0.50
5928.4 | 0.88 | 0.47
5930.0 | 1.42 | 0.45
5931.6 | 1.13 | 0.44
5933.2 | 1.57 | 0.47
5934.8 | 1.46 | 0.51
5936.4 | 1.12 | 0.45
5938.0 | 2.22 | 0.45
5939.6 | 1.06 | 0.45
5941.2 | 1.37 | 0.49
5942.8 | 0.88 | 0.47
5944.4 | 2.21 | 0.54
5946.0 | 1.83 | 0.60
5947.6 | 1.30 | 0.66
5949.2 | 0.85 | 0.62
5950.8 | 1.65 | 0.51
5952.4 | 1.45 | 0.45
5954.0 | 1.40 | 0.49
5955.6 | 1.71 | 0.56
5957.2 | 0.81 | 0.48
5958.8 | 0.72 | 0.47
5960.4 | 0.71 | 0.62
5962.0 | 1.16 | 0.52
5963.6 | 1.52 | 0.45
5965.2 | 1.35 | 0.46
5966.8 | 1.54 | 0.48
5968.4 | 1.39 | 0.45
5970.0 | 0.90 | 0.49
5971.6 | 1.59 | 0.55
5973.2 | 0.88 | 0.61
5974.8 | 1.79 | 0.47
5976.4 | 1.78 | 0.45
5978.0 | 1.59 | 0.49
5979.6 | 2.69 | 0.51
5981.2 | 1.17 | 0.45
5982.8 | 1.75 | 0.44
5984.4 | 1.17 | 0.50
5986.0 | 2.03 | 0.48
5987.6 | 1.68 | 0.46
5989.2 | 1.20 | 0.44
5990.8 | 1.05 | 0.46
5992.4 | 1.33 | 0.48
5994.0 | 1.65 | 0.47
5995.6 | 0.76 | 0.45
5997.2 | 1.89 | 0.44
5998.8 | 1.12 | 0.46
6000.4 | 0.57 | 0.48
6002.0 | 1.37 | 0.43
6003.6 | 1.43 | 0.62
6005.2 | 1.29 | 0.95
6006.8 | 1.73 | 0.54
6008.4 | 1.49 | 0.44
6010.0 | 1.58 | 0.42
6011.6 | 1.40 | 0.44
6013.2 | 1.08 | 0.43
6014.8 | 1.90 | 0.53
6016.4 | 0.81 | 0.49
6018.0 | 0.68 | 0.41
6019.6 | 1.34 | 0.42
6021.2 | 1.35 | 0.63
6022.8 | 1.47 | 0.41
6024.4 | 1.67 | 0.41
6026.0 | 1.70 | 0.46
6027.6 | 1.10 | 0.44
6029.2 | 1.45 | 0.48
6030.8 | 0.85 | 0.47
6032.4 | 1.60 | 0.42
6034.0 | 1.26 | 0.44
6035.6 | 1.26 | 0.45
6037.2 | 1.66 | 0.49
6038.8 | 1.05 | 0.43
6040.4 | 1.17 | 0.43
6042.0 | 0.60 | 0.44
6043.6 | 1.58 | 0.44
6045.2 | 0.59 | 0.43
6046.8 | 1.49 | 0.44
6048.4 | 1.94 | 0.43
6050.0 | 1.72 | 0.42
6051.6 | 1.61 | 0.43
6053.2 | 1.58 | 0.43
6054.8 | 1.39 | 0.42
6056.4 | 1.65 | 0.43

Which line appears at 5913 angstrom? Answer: H-gamma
